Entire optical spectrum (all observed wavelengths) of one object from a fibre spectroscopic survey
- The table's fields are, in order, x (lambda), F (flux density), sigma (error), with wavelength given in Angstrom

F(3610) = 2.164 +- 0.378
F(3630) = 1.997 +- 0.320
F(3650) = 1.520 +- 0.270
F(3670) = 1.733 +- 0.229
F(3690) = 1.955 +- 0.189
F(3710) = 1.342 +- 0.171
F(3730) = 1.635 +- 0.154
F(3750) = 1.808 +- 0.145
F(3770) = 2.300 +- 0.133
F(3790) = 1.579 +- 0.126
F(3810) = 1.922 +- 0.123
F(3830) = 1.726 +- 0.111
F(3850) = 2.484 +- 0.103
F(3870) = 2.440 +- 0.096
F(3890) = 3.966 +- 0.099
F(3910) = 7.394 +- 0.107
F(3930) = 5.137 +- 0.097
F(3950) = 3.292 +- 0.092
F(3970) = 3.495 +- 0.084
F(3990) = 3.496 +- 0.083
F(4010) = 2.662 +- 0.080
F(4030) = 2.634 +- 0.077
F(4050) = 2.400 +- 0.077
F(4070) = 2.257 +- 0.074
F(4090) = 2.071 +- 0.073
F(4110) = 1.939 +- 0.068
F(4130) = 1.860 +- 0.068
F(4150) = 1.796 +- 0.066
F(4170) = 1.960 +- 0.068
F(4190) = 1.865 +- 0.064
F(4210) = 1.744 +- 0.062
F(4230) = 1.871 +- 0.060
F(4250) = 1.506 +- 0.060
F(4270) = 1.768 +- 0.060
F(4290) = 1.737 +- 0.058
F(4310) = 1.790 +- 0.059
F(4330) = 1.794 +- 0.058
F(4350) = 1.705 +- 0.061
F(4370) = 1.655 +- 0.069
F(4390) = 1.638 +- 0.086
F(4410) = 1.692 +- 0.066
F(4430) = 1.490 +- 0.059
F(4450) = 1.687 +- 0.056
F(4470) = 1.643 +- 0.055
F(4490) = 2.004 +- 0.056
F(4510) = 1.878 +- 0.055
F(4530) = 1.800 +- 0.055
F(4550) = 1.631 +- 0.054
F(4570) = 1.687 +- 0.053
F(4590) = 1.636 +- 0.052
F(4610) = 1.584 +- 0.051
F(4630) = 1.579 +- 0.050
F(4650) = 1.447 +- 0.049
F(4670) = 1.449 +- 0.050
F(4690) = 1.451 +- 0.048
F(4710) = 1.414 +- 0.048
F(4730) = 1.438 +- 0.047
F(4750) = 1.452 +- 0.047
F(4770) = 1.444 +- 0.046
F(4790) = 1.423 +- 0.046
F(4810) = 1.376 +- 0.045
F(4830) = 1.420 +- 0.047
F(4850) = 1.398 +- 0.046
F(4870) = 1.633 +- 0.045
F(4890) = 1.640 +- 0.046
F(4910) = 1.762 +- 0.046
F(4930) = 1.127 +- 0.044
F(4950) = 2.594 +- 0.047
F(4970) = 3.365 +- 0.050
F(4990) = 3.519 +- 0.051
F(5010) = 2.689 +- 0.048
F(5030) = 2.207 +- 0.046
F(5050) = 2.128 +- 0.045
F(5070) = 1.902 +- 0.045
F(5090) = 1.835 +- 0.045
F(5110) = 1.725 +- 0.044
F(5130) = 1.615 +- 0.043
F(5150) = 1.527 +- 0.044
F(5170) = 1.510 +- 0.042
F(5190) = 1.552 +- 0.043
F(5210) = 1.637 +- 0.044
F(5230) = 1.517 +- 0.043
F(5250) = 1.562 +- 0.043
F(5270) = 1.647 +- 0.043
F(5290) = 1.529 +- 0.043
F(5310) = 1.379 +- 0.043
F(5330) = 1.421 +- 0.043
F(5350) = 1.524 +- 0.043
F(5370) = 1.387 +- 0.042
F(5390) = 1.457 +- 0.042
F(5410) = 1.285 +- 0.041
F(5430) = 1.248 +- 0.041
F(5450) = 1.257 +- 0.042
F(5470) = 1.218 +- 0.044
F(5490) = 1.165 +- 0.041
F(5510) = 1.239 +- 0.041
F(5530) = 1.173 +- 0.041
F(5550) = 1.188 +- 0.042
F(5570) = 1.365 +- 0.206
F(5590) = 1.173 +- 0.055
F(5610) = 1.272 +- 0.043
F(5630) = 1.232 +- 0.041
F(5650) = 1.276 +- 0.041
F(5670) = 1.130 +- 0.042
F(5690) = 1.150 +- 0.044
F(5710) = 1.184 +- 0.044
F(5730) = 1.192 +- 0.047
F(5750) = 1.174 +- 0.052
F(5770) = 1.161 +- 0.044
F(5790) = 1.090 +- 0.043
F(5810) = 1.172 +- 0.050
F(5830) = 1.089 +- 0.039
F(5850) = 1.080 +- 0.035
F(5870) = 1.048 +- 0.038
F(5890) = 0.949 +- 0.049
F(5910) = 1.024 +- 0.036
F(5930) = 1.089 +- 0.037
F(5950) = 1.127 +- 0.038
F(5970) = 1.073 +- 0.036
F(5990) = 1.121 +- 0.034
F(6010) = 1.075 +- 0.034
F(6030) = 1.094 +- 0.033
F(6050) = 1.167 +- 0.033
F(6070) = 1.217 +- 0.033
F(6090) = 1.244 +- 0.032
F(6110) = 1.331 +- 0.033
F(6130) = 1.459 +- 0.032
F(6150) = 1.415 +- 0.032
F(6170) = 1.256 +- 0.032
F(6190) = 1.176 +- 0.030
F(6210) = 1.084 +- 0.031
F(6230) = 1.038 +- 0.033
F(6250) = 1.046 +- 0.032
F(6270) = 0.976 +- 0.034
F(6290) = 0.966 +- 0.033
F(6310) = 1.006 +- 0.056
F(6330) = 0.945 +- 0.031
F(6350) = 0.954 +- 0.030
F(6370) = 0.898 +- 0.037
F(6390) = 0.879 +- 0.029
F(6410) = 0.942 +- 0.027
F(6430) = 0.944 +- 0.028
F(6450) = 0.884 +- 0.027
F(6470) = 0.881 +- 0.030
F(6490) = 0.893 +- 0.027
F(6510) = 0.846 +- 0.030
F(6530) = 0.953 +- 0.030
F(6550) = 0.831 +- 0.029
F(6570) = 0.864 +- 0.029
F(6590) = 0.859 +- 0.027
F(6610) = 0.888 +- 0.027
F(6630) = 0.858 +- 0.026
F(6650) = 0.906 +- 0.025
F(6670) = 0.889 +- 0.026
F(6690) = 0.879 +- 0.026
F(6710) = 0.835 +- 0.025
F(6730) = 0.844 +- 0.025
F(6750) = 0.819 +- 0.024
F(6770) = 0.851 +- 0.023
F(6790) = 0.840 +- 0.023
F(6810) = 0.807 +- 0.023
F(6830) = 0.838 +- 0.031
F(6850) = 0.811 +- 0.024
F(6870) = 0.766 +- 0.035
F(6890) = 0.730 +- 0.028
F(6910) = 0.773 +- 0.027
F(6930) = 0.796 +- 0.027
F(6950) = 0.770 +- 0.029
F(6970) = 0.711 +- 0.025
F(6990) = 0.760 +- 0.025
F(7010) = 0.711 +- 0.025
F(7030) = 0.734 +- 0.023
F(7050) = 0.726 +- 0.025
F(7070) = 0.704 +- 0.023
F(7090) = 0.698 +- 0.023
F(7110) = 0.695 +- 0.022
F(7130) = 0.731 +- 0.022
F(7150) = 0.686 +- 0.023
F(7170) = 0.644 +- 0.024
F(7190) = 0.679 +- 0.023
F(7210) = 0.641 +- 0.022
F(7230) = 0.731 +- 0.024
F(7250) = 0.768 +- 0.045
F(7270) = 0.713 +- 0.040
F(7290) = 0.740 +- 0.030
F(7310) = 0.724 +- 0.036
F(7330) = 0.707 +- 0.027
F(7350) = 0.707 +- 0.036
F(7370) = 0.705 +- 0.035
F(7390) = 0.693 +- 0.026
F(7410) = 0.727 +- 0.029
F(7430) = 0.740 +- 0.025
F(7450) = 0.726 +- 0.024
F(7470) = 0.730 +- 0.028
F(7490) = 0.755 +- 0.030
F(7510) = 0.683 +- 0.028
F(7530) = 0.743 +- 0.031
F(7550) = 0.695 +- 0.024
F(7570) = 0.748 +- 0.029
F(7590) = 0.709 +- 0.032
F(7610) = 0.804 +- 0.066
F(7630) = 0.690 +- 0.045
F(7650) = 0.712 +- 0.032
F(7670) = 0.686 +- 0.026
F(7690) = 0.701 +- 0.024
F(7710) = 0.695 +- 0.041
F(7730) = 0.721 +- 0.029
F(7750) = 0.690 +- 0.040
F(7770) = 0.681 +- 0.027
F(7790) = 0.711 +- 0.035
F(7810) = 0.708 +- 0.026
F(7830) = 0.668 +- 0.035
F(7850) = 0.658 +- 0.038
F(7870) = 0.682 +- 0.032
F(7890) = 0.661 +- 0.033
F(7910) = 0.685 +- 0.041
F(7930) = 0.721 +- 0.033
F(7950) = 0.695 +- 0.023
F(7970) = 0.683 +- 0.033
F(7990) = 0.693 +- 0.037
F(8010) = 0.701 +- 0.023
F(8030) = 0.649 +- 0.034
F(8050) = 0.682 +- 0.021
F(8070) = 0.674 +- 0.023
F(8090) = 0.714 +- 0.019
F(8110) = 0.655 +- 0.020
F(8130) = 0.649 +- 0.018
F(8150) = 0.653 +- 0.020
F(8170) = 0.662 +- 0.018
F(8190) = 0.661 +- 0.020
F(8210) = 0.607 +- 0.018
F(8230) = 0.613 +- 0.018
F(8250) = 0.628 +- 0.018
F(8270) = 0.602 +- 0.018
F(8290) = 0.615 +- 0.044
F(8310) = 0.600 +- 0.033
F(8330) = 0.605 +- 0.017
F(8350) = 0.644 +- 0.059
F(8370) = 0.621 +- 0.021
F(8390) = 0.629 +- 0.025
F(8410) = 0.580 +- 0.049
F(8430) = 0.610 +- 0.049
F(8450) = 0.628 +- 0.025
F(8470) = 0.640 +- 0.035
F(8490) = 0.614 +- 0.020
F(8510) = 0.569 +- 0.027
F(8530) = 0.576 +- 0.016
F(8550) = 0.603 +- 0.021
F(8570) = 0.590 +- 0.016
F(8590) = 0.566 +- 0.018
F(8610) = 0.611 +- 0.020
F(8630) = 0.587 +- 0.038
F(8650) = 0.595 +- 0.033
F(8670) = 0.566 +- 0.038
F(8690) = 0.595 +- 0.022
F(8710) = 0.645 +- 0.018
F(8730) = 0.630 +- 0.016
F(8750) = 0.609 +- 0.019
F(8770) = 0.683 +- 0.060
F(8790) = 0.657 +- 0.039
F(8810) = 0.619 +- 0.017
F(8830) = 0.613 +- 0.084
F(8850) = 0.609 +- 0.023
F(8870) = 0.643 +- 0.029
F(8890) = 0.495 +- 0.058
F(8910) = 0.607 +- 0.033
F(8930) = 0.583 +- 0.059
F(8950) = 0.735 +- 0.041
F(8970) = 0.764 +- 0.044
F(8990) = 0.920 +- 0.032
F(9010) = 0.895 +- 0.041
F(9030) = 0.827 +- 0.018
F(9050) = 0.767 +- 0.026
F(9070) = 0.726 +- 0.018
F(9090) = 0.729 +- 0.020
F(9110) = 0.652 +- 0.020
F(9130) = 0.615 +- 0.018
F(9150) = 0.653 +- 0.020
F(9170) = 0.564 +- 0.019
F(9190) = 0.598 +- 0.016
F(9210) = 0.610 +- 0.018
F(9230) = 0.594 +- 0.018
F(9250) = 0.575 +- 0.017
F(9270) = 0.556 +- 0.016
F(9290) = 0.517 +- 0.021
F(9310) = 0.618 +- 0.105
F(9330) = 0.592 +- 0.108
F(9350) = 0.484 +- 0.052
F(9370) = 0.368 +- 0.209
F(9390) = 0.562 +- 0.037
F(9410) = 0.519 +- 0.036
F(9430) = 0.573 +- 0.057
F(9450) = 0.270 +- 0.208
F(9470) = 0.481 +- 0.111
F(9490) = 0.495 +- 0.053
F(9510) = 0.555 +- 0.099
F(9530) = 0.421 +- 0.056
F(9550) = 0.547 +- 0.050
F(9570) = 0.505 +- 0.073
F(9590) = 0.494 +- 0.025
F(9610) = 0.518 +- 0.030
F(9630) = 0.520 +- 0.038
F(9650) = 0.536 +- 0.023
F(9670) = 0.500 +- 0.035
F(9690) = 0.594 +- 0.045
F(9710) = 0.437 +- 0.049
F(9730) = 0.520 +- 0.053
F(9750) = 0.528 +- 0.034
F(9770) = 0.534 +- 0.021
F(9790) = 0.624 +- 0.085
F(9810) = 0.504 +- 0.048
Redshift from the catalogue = 2.22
